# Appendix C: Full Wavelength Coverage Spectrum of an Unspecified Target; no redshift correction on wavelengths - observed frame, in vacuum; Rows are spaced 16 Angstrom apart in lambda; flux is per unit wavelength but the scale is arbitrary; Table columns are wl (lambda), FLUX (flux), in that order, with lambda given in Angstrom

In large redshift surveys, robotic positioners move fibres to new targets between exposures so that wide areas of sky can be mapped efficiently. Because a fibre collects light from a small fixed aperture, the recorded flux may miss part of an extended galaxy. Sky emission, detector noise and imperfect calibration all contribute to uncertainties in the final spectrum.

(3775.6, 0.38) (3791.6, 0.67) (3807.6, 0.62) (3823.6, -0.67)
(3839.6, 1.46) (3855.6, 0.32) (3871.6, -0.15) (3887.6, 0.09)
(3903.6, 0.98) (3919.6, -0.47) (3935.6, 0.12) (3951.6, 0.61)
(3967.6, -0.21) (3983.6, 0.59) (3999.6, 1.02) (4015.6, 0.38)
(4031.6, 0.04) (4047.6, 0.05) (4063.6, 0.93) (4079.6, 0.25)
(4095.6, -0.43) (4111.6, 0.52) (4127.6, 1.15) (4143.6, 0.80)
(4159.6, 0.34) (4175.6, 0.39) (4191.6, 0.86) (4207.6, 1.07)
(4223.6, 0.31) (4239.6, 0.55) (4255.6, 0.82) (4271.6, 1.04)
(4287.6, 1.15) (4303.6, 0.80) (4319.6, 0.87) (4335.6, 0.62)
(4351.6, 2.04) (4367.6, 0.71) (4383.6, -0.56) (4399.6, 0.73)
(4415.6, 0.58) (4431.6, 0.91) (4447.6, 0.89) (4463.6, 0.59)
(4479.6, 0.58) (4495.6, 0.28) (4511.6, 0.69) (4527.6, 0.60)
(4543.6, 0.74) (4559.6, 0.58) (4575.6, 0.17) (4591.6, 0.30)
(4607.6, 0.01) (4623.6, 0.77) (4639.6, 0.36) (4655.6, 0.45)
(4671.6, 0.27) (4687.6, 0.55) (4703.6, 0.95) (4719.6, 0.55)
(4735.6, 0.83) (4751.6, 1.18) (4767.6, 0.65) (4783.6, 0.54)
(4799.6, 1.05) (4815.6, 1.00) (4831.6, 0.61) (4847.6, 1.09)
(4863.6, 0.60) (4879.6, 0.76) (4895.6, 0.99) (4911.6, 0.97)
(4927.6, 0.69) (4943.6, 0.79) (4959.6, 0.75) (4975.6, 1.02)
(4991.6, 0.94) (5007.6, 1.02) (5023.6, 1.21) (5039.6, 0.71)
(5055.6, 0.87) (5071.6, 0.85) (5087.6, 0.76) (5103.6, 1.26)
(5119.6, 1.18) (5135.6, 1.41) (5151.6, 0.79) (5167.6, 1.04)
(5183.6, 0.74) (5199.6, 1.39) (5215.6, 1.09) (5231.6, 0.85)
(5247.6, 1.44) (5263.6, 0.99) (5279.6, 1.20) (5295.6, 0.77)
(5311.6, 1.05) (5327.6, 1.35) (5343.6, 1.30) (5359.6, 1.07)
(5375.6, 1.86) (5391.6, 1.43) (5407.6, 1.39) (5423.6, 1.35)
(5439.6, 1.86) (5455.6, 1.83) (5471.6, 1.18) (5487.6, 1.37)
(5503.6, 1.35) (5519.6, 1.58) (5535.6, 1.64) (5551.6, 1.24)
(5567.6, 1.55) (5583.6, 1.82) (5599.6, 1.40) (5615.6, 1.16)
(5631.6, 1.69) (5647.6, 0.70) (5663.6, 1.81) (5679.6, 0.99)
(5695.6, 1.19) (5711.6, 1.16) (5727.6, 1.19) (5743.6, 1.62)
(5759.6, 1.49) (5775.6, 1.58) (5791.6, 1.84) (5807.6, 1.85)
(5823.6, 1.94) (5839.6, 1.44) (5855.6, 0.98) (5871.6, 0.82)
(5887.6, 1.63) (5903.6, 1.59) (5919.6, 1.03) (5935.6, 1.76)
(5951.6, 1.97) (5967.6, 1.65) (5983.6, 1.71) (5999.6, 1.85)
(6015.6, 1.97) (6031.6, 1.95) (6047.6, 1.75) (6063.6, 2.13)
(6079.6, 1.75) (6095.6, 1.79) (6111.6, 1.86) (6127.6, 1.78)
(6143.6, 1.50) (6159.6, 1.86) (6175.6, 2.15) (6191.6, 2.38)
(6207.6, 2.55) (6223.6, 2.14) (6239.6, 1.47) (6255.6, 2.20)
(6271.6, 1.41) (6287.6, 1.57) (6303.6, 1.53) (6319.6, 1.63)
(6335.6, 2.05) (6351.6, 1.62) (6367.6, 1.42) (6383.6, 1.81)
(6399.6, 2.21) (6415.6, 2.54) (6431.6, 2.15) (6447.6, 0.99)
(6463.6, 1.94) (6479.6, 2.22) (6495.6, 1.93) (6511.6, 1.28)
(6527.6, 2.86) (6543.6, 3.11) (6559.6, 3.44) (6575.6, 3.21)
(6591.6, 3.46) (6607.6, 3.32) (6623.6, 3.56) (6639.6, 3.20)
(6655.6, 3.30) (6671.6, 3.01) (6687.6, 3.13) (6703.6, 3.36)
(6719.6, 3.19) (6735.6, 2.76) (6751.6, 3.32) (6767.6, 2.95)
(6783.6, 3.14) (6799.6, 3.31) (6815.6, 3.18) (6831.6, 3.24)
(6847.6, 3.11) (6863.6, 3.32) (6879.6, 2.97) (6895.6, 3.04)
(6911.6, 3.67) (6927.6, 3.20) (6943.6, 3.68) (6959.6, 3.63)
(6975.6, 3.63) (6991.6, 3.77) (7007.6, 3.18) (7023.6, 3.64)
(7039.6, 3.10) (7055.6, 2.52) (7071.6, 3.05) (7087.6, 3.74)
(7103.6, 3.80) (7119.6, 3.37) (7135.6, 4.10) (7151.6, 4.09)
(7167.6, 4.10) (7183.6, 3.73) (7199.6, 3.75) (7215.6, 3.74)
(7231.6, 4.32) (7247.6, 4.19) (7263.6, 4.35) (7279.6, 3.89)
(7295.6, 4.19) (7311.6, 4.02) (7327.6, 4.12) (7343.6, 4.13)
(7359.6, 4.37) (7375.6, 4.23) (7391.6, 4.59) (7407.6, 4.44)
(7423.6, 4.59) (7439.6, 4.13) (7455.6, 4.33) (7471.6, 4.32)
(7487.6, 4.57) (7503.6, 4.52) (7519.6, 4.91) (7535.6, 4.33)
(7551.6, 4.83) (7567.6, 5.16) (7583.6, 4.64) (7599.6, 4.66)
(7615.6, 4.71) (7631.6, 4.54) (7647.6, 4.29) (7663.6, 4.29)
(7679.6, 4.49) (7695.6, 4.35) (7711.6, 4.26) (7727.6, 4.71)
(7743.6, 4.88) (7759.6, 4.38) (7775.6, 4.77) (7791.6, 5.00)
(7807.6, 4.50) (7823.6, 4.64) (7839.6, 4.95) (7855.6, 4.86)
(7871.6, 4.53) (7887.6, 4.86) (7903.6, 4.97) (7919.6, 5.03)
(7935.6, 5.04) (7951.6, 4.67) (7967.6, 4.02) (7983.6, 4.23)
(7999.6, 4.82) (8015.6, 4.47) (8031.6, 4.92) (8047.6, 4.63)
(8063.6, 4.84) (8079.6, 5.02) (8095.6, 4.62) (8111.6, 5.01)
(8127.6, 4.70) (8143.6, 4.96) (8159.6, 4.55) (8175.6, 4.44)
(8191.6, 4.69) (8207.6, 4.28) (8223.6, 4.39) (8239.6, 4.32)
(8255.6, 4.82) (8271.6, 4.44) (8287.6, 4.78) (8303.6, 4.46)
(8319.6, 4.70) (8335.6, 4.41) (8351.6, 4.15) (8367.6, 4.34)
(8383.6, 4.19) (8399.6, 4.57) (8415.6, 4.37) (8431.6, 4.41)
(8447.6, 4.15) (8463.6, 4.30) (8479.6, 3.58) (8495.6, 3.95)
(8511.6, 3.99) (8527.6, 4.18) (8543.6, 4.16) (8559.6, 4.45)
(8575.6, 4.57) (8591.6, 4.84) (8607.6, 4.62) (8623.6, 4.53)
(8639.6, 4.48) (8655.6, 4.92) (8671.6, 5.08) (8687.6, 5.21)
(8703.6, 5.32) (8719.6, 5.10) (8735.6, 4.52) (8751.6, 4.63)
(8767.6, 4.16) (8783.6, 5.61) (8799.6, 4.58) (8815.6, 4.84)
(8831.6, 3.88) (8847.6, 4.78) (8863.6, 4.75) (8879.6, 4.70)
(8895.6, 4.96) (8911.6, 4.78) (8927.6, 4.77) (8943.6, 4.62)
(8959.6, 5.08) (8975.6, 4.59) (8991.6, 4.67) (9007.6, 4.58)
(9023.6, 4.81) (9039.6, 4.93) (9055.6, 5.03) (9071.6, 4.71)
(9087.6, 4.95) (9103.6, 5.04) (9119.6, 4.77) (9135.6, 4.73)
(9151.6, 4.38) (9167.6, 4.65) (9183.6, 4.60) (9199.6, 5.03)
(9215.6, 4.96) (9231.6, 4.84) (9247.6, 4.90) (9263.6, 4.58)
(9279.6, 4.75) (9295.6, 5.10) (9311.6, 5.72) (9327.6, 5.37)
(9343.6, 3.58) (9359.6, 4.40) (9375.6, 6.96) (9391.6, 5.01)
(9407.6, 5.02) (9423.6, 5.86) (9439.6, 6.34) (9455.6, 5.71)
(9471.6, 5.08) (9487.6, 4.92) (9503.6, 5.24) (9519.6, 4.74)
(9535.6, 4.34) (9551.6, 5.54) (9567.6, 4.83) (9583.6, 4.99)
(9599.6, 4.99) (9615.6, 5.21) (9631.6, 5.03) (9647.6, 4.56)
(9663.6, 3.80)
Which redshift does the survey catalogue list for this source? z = 0.64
